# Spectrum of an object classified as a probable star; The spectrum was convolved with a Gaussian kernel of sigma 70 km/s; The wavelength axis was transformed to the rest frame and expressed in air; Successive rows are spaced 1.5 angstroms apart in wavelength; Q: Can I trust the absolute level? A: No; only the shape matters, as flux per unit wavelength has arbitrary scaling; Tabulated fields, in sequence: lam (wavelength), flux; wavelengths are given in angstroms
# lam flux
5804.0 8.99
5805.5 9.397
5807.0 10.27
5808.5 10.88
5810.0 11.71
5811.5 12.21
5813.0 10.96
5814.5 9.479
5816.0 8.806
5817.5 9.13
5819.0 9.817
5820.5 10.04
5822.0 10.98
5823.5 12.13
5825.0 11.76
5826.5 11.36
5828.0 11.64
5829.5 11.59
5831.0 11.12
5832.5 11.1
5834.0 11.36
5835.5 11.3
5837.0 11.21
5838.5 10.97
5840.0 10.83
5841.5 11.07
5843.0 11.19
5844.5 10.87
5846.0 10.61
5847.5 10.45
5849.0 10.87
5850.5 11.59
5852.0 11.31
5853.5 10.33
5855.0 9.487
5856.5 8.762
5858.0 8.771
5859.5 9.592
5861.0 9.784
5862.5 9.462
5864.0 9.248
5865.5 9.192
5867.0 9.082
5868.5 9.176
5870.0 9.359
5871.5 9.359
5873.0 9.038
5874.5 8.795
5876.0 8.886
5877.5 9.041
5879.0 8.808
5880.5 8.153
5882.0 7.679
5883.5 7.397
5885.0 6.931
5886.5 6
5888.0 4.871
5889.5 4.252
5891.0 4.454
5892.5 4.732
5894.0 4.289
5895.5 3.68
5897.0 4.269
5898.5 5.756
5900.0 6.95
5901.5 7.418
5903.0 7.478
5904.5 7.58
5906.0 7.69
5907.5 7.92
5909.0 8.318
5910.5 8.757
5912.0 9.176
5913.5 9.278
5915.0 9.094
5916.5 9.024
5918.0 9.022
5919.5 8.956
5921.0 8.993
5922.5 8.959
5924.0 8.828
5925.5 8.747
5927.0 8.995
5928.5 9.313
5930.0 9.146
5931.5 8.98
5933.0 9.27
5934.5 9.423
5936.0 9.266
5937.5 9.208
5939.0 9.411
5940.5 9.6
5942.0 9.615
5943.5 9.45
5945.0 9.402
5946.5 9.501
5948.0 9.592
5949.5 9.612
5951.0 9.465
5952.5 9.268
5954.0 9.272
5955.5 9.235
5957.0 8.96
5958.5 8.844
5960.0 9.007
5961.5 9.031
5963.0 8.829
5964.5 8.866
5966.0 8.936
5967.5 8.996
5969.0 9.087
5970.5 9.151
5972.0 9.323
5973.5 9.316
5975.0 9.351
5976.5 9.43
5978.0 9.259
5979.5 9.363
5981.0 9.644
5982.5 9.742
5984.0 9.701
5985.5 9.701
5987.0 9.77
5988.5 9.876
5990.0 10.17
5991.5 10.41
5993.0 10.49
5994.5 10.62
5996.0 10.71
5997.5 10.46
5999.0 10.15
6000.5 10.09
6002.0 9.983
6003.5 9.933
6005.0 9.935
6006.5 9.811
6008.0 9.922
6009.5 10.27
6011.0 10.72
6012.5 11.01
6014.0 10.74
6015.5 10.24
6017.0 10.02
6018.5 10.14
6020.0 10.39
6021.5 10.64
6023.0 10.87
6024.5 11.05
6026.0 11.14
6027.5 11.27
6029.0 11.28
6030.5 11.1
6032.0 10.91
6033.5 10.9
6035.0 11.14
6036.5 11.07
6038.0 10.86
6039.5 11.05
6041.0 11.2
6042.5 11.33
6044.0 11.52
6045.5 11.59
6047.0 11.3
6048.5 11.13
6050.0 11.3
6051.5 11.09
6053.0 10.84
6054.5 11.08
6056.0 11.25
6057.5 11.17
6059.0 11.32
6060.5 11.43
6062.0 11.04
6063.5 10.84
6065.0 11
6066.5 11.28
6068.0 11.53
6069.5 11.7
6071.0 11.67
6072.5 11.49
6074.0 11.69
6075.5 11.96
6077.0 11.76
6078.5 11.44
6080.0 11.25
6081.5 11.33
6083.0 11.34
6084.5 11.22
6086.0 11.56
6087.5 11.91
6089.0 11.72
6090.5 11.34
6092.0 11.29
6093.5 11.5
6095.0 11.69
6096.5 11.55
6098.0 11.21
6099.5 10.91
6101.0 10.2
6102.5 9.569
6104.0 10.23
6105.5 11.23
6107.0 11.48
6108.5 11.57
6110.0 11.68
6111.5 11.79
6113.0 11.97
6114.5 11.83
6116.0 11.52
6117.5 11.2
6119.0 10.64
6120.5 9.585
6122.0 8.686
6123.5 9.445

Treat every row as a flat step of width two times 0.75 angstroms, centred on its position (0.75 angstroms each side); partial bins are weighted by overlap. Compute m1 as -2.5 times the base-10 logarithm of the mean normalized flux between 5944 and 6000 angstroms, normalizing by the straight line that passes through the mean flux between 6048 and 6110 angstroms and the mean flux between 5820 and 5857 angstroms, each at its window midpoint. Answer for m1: 0.17 mag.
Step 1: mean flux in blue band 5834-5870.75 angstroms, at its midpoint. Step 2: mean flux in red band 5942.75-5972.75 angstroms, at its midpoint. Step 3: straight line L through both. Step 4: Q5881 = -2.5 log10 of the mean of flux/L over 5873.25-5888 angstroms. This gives 0.257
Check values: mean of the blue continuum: 10.2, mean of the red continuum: 9.19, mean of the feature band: 7.84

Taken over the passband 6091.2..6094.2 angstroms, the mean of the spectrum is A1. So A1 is 11.4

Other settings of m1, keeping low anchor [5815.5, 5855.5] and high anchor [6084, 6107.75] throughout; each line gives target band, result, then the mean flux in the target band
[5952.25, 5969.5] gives 0.22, 9.02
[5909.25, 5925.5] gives 0.22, 8.98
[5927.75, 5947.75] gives 0.17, 9.36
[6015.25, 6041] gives 0.02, 10.8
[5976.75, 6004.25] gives 0.11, 9.99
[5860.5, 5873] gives 0.17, 9.31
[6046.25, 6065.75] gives 0.00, 11.1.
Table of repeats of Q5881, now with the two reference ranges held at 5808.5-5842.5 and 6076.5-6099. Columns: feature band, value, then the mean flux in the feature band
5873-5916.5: 0.48 mag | 7.13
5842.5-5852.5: 0.00 mag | 11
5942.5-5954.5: 0.18 mag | 9.45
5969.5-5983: 0.20 mag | 9.39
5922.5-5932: 0.23 mag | 9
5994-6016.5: 0.10 mag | 10.3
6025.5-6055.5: 0.02 mag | 11.2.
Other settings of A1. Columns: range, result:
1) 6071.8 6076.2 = 11.7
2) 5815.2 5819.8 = 9.26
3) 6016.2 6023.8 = 10.4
